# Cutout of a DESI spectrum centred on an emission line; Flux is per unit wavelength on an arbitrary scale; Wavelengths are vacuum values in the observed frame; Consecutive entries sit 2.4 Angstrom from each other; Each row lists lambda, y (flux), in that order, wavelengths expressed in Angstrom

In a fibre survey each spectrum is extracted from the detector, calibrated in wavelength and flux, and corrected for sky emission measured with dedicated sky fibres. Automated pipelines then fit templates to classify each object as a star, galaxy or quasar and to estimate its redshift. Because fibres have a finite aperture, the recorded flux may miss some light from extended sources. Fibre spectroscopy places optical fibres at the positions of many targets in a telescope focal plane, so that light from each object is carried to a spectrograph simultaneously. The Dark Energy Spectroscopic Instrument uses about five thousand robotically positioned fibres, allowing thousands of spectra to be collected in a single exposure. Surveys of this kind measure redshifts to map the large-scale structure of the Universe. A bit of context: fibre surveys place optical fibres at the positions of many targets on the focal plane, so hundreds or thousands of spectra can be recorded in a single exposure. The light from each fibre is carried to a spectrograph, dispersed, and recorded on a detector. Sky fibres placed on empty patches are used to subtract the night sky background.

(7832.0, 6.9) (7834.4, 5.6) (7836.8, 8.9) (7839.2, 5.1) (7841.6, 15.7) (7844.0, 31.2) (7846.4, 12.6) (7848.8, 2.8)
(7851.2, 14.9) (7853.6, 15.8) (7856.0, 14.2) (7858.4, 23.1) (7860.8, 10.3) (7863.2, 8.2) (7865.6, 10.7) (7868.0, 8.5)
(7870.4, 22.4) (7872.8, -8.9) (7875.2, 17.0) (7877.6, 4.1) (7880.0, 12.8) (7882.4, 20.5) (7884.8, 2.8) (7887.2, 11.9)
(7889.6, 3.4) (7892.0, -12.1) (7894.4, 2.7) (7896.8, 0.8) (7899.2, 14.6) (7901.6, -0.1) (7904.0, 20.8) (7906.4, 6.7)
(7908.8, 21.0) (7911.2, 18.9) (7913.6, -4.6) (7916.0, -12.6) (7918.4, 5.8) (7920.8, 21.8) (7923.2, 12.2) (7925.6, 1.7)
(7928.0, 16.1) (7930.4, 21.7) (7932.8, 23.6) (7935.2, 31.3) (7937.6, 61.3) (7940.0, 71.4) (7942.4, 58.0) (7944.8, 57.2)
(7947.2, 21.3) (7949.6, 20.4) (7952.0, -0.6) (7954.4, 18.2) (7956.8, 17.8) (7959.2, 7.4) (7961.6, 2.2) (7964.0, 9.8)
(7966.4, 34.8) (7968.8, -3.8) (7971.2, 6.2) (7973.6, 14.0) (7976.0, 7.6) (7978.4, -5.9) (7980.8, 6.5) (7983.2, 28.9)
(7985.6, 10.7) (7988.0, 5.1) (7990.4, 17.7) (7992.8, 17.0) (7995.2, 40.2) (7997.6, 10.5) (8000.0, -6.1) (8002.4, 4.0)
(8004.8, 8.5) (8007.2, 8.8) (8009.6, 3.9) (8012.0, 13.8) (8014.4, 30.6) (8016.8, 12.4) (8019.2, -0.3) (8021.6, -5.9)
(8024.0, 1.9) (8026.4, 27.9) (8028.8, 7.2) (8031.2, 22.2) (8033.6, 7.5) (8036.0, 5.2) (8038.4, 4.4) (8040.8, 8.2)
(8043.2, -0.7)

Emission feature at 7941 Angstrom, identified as [O II]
